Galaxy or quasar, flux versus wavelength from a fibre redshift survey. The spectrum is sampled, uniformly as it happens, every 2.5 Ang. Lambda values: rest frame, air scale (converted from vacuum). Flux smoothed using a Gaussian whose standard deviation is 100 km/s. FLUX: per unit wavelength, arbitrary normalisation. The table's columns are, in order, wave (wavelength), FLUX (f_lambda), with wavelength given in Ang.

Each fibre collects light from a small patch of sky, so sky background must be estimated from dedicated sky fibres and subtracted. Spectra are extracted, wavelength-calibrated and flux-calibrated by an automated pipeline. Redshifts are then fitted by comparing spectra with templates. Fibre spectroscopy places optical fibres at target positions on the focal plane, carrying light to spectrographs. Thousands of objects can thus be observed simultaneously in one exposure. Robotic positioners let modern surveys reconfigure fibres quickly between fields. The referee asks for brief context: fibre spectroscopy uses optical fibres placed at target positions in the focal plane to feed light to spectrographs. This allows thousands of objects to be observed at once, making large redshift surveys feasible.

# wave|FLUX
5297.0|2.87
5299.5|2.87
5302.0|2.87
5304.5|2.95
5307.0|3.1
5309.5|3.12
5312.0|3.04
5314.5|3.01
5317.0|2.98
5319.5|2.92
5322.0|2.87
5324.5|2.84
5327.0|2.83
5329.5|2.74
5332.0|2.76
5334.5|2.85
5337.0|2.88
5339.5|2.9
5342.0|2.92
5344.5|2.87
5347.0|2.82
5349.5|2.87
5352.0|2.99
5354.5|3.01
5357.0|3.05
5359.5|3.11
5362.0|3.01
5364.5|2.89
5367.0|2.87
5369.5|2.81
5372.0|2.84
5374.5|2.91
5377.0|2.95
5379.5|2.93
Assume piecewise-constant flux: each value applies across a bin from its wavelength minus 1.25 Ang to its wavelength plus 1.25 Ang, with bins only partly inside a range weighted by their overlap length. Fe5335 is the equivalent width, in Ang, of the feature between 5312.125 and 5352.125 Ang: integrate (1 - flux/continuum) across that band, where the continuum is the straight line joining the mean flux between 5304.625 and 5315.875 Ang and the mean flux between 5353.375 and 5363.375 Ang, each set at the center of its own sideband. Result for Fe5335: 2.2 Ang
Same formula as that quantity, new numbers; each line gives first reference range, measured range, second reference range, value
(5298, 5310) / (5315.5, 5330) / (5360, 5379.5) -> 0.40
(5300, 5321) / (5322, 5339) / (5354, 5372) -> 0.88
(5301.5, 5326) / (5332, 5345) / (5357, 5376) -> 0.35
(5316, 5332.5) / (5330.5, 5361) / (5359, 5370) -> -0.24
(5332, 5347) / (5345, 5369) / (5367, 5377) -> -0.69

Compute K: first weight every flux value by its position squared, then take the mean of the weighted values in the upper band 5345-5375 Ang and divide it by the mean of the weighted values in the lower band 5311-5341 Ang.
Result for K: 1.0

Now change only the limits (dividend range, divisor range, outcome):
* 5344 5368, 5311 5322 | 1.01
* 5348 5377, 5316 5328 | 1.03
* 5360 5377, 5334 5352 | 1.02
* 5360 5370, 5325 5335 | 1.06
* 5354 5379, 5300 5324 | 1.01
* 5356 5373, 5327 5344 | 1.05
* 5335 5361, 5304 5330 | 1.01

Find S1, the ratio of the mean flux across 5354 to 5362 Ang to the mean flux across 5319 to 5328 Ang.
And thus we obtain 1.1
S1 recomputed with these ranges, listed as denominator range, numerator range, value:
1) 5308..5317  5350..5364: 0.99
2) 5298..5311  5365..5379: 0.97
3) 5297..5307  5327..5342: 0.97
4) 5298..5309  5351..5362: 1.03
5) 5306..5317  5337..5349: 0.94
